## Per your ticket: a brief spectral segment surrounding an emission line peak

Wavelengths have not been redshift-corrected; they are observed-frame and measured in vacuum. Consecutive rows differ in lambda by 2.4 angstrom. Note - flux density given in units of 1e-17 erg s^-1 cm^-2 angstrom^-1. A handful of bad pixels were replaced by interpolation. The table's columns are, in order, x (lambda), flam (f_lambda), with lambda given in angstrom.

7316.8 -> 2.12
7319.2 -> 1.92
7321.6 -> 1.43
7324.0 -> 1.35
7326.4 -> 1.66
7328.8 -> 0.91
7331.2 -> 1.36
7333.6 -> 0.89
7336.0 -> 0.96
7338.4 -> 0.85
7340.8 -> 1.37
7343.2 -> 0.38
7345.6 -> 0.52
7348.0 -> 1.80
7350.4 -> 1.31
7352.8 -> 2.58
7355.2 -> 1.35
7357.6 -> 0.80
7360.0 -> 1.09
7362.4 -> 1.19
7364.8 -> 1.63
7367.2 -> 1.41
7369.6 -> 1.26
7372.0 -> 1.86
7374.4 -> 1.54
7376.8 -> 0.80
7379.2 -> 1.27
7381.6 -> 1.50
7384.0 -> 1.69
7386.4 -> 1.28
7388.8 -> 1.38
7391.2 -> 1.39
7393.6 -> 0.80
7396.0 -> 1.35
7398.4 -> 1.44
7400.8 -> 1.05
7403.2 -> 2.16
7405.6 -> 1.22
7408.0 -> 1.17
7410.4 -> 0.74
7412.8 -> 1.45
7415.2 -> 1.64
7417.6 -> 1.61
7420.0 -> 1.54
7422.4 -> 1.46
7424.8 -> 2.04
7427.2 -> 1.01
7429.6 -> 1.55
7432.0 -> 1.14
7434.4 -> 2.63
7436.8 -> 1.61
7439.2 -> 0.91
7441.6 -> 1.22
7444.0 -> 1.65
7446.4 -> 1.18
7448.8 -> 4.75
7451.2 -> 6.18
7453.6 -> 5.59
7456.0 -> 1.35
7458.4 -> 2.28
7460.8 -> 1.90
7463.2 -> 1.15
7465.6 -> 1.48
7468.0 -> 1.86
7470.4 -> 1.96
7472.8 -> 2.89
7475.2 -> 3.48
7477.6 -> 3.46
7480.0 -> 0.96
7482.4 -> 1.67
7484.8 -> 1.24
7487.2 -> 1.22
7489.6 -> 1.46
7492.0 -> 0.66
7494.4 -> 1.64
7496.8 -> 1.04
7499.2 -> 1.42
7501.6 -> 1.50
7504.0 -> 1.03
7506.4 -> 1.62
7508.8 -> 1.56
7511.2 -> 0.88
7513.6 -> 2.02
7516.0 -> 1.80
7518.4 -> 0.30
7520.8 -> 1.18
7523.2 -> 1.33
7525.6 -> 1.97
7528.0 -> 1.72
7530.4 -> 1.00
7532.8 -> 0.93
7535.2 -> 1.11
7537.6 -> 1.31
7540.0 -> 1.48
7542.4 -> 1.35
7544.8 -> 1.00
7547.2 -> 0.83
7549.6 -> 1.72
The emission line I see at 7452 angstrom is H-alpha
